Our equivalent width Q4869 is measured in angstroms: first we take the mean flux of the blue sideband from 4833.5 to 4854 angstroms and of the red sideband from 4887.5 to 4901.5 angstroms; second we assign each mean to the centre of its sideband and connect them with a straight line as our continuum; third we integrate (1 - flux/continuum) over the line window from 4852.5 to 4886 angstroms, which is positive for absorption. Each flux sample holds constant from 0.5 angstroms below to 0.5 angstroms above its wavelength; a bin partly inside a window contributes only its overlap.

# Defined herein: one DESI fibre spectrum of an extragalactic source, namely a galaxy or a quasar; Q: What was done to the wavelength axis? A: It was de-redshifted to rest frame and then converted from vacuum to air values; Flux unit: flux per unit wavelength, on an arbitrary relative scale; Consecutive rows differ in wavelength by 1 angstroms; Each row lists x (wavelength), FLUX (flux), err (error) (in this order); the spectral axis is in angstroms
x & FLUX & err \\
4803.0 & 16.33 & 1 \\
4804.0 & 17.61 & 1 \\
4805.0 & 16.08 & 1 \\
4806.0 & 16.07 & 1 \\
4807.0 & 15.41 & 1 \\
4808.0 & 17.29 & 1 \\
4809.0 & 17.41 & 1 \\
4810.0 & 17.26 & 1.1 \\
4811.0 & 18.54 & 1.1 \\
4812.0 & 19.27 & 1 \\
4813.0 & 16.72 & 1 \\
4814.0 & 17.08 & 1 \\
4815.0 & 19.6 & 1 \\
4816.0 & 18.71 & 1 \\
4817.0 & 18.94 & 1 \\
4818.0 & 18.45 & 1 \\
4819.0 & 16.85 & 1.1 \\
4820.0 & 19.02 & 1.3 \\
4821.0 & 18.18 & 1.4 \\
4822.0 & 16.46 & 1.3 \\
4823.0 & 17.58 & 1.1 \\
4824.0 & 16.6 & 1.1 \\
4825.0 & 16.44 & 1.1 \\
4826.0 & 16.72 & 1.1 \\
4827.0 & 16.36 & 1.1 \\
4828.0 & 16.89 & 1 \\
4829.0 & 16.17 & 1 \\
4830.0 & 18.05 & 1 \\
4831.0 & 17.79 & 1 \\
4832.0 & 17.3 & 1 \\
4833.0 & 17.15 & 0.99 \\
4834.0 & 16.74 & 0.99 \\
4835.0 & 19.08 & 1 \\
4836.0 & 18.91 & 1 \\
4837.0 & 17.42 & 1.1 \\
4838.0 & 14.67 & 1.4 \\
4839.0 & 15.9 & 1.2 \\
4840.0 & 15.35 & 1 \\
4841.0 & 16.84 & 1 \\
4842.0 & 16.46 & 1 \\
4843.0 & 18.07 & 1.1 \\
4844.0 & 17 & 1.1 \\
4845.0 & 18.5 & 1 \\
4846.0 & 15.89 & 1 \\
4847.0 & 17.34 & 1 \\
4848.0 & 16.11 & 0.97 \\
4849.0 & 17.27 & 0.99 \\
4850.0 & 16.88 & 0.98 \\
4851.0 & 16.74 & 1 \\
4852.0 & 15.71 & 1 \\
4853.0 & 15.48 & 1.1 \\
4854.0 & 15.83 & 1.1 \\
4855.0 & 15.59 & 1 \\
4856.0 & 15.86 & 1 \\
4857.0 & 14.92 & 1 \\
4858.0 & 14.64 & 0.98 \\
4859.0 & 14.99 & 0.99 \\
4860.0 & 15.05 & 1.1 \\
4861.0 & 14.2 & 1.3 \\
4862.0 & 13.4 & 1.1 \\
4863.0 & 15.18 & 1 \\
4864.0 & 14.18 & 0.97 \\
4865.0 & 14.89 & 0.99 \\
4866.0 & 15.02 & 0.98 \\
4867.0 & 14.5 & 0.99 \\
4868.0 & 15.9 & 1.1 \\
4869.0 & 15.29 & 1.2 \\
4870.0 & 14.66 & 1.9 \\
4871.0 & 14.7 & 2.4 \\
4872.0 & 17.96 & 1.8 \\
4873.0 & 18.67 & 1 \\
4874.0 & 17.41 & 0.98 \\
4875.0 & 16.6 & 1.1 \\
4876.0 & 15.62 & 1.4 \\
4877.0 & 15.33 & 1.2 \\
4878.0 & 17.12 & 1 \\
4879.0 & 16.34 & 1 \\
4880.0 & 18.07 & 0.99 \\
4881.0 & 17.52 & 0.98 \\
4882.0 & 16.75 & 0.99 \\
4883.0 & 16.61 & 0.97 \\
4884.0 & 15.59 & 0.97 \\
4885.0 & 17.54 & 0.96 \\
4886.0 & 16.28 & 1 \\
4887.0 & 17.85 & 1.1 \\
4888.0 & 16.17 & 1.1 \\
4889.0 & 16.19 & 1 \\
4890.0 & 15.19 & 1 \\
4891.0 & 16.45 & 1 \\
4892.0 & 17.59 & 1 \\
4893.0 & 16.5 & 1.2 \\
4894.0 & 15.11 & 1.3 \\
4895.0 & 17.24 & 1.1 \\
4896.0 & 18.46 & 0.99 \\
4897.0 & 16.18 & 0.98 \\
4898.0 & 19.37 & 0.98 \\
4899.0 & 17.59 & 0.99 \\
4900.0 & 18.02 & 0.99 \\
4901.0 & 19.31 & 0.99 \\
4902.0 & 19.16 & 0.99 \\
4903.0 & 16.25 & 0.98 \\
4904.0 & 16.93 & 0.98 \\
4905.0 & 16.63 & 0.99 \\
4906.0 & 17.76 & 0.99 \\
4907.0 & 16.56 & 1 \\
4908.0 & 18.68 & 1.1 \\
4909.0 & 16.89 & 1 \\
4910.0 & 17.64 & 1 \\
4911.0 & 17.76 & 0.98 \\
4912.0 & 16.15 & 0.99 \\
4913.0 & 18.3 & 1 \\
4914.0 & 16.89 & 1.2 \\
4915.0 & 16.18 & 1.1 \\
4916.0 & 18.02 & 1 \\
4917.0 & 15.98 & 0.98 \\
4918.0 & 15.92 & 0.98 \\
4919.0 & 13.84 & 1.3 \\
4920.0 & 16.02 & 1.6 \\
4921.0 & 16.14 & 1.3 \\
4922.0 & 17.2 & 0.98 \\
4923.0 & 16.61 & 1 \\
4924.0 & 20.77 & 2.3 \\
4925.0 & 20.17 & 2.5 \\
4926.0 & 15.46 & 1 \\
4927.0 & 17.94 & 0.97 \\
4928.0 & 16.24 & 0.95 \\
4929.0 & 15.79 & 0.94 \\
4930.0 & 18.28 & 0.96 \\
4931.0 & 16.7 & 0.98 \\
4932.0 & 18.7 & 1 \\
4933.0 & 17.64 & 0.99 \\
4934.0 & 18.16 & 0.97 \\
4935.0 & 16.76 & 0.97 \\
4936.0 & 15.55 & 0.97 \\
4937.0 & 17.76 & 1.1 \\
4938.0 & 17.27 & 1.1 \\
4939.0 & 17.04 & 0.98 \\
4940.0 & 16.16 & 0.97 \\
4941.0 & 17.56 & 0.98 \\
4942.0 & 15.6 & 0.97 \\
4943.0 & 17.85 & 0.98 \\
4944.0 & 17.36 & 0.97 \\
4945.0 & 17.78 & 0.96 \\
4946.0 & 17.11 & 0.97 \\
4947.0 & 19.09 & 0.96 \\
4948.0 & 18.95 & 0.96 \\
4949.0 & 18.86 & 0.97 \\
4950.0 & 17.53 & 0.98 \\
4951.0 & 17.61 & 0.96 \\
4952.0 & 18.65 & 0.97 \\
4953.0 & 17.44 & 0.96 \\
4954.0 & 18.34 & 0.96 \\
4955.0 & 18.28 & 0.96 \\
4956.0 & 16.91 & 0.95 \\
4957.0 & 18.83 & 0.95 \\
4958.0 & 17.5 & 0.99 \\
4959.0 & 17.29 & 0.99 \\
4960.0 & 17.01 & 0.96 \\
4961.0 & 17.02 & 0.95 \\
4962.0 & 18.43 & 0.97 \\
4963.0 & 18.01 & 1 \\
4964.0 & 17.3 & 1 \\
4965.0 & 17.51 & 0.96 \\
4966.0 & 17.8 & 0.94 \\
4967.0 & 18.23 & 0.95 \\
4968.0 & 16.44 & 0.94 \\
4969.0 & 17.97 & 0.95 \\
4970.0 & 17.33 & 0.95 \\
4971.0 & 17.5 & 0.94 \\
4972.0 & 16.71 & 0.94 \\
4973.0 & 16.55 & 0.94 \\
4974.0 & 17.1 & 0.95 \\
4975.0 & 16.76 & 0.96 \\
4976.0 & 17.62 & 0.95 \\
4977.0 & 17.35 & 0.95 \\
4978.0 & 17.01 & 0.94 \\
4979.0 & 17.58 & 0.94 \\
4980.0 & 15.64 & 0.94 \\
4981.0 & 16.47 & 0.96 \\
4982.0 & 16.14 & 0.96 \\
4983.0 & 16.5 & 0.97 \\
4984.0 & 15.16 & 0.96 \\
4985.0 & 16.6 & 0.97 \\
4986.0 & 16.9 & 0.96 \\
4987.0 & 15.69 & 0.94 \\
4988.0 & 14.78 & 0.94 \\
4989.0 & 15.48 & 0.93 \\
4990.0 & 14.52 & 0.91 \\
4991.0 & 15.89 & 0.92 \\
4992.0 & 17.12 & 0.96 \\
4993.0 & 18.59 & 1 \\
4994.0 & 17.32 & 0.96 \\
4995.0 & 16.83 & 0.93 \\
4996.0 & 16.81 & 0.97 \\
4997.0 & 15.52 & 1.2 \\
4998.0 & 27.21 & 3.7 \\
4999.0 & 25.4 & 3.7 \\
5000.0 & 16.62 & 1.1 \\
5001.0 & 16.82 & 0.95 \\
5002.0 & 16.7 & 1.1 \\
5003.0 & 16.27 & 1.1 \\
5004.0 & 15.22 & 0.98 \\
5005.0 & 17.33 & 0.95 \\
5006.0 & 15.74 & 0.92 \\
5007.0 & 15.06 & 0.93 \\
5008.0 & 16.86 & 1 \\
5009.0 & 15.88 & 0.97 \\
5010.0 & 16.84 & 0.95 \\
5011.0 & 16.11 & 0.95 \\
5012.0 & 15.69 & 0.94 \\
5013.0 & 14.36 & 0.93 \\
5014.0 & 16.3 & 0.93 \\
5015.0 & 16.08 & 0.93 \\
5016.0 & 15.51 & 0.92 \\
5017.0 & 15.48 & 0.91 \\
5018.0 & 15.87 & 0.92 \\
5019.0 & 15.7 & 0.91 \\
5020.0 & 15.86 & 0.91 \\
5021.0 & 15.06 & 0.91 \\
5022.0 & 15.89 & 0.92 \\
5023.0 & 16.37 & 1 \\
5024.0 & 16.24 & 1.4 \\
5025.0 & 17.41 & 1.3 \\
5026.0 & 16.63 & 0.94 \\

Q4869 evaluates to 2.3 angstroms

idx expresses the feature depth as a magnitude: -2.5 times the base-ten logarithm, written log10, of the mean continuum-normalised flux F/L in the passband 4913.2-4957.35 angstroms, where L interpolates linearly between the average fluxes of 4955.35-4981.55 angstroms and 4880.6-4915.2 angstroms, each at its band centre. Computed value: -0.007 mag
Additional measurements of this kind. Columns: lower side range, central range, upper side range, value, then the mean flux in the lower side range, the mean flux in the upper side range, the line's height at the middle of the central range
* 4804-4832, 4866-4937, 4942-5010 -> 0.03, 17.4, 17.3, 17.3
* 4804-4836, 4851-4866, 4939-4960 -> 0.17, 17.5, 17.7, 17.5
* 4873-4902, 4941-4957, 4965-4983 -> -0.05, 17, 17.1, 17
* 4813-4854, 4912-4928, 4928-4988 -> 0.02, 17.1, 17.3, 17.2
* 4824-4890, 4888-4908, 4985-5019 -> -0.05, 16.3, 16.7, 16.4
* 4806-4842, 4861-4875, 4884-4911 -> 0.11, 17.3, 17.2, 17.2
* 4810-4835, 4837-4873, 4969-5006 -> 0.11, 17.6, 17.1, 17.5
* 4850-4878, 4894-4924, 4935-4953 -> -0.04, 15.5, 17.5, 16.6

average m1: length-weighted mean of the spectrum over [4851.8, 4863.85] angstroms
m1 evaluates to 15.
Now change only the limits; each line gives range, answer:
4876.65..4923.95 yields 17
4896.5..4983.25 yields 17.3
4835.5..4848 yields 16.8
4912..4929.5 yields 16.9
